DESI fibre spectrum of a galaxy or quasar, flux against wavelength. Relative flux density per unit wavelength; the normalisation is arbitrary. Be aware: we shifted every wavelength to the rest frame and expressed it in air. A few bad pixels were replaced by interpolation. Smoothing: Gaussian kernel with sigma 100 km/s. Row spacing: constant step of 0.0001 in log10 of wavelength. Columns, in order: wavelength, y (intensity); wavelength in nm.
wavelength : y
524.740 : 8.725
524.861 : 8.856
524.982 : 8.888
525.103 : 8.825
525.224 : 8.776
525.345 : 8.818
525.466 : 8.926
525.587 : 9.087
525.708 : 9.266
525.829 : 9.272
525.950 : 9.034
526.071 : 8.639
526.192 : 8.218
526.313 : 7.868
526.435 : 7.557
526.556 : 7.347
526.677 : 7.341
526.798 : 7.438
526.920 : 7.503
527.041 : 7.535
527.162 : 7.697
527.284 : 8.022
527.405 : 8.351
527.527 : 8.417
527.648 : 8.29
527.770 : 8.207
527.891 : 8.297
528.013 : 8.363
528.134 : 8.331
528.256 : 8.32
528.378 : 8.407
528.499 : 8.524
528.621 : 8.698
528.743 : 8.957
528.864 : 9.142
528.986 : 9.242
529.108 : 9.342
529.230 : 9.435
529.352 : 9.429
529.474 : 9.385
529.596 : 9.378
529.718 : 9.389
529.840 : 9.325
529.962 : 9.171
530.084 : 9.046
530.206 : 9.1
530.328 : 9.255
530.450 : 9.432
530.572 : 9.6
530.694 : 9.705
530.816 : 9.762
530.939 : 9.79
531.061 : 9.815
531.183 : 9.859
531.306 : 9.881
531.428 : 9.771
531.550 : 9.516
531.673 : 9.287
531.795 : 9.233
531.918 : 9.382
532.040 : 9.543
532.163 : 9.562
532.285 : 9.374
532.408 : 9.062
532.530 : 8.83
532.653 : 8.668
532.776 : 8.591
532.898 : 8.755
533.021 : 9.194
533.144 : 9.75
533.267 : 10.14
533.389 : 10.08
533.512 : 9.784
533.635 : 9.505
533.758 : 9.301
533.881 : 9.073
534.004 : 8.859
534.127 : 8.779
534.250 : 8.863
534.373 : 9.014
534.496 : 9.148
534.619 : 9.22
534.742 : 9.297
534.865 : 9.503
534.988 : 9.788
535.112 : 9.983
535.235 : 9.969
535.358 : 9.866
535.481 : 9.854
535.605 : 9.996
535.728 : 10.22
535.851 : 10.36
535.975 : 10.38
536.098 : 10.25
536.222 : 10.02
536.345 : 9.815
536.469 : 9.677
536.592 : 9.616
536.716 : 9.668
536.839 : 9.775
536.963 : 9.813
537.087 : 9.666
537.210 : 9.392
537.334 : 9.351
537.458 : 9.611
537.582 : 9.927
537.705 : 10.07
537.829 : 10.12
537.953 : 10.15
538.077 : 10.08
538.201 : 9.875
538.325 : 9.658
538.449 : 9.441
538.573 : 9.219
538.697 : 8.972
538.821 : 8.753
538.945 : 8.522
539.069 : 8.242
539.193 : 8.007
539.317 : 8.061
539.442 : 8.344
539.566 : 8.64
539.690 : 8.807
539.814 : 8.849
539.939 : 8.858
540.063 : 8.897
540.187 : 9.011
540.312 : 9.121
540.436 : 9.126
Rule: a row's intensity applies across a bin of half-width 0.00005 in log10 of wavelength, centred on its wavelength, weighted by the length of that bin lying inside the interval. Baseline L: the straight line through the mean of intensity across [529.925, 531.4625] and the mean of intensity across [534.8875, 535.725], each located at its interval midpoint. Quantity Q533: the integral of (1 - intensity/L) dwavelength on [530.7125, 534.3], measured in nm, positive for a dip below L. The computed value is 0.114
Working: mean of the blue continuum 9.56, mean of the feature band 9.38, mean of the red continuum 9.91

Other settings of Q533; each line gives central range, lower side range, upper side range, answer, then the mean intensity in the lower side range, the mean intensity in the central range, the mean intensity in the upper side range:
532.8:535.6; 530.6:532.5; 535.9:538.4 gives 0.073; 9.56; 9.44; 9.84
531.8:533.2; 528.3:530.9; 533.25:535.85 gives 0.038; 9.22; 9.15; 9.55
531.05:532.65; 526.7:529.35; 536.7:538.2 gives -0.081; 8.41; 9.43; 9.81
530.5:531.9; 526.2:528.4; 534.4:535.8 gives -0.129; 7.96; 9.64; 9.7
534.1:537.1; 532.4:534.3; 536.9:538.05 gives -0.058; 9.21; 9.71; 9.79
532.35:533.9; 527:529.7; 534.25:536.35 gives 0.022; 8.65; 9.29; 9.78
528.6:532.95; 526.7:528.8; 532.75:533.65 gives -0.207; 8.18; 9.33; 9.51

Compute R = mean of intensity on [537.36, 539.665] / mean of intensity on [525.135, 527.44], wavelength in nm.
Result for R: 1.1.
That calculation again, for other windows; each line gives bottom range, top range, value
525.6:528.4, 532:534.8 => 1.13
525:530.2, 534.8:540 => 1.11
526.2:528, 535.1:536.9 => 1.27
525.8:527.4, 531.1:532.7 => 1.18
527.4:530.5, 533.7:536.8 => 1.08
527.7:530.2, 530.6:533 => 1.05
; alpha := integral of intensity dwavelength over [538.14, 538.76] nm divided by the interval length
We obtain 9.43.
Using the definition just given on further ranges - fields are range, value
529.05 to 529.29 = 9.38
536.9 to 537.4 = 9.55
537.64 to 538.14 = 10.1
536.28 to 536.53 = 9.75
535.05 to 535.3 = 9.98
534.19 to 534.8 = 9.11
